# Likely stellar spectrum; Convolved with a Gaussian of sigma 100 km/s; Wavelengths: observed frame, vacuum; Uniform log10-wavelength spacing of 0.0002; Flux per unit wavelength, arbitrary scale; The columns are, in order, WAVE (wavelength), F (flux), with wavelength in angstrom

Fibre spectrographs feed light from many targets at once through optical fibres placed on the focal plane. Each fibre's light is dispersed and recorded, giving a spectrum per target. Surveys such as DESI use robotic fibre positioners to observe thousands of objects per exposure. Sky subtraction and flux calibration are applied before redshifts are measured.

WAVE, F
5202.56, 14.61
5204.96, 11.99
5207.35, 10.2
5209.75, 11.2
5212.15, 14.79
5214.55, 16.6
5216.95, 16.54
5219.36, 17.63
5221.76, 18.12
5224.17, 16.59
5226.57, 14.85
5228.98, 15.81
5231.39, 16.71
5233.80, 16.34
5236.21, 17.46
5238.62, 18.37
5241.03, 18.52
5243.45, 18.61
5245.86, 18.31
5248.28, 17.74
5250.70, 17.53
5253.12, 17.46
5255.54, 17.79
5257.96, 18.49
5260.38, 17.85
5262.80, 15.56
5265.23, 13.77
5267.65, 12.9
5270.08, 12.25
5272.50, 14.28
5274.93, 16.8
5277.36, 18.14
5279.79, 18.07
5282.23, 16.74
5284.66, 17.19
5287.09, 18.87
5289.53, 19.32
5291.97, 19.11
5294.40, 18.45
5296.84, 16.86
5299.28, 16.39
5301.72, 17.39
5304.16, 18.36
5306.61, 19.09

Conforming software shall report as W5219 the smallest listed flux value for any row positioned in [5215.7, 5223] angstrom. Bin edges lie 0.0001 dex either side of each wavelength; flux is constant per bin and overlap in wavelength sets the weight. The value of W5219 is 16.54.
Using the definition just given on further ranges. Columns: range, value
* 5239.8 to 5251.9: 17.53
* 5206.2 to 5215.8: 10.2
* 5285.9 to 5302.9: 16.39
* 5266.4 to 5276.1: 12.25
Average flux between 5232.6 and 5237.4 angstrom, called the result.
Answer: 16.9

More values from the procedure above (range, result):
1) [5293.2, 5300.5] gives 17.2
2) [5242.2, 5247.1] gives 18.4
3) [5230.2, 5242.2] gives 17.5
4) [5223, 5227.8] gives 15.7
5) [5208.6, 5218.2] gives 14.8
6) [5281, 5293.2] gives 18.2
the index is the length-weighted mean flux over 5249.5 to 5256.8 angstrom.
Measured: 17.6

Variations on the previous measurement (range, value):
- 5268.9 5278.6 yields 15.4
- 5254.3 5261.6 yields 18.1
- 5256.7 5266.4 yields 16.4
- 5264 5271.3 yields 13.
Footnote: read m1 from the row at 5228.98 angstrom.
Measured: 15.81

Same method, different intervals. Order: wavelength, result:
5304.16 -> 18.36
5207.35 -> 10.2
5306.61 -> 19.09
